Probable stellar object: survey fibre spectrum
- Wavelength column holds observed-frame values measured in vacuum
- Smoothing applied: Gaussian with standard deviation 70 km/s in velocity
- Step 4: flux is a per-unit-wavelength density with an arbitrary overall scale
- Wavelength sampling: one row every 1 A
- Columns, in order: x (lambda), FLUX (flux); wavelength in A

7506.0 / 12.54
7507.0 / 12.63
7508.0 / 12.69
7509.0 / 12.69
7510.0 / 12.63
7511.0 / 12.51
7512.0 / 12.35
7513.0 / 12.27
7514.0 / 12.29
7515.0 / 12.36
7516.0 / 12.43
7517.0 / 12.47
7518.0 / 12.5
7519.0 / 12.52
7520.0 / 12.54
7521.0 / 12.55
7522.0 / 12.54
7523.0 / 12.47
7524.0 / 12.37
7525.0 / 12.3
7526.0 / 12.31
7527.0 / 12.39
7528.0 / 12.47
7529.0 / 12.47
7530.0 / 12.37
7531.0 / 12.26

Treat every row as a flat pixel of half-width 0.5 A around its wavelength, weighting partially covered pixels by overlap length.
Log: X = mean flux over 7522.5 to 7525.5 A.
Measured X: 12.4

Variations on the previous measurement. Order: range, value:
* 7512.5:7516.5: 12.3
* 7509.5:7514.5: 12.4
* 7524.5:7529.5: 12.4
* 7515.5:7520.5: 12.5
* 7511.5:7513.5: 12.3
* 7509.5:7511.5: 12.6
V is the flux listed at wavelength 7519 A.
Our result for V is 12.52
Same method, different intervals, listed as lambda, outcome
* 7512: 12.35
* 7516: 12.43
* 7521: 12.55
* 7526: 12.31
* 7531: 12.26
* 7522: 12.54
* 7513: 12.27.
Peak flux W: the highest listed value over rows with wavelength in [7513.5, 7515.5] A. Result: 12.36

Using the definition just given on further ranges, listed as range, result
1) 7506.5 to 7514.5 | 12.69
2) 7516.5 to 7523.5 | 12.55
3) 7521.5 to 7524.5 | 12.54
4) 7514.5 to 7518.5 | 12.5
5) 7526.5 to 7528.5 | 12.47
